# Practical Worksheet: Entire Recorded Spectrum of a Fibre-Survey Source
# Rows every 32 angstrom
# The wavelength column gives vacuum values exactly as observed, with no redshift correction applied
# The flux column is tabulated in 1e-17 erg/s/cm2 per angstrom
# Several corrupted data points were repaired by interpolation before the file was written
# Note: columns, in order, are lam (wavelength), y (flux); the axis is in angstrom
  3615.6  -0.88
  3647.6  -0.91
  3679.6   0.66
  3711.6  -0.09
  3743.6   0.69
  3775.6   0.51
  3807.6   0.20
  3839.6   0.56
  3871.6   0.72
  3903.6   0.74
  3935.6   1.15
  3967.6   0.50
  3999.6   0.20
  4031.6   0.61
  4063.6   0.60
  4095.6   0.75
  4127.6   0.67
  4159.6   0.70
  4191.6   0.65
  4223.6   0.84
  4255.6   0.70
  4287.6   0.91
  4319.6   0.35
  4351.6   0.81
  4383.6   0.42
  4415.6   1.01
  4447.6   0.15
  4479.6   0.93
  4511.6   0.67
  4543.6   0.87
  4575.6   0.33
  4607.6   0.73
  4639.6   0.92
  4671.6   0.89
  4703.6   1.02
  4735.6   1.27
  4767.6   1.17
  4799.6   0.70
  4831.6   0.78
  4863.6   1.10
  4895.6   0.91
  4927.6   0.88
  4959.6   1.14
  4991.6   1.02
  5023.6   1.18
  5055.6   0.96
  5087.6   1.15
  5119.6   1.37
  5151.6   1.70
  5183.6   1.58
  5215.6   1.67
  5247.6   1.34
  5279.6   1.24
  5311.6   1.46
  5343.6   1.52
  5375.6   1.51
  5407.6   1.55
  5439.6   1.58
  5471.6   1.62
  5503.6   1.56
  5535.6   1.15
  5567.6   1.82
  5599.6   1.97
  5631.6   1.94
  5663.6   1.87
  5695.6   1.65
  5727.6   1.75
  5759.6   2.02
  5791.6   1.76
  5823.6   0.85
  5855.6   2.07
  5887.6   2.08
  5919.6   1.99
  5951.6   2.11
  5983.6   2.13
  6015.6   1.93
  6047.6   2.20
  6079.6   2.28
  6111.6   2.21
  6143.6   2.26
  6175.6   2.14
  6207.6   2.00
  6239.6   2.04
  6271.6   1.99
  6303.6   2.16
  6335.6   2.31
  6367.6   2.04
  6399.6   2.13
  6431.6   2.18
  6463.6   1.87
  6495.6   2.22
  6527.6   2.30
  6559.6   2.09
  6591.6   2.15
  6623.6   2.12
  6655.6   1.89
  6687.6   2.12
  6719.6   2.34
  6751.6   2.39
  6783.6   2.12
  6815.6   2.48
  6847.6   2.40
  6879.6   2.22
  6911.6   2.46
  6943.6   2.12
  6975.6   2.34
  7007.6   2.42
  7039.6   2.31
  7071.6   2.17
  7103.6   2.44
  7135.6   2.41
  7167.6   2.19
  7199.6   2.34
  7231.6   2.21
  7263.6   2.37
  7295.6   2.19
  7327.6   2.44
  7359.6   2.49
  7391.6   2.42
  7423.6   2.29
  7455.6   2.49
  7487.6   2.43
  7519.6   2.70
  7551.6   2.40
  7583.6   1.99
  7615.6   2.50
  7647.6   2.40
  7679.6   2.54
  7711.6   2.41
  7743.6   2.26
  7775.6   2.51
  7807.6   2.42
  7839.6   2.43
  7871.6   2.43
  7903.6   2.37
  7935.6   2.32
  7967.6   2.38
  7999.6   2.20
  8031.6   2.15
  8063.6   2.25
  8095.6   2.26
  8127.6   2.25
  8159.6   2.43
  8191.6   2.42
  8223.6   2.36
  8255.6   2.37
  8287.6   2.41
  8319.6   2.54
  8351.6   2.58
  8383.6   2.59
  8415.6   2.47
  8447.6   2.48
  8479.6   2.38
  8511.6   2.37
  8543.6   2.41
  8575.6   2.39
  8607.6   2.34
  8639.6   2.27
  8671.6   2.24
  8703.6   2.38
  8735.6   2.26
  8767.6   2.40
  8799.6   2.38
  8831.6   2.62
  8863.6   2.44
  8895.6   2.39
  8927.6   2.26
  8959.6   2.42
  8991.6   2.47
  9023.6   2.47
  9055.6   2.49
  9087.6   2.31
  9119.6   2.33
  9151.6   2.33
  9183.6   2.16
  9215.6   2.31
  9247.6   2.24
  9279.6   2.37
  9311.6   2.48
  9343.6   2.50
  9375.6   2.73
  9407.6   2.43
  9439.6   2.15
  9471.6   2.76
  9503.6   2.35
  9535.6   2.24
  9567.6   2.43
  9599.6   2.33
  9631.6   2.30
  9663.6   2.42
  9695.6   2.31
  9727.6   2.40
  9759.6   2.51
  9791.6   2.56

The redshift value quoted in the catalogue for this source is 0.29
